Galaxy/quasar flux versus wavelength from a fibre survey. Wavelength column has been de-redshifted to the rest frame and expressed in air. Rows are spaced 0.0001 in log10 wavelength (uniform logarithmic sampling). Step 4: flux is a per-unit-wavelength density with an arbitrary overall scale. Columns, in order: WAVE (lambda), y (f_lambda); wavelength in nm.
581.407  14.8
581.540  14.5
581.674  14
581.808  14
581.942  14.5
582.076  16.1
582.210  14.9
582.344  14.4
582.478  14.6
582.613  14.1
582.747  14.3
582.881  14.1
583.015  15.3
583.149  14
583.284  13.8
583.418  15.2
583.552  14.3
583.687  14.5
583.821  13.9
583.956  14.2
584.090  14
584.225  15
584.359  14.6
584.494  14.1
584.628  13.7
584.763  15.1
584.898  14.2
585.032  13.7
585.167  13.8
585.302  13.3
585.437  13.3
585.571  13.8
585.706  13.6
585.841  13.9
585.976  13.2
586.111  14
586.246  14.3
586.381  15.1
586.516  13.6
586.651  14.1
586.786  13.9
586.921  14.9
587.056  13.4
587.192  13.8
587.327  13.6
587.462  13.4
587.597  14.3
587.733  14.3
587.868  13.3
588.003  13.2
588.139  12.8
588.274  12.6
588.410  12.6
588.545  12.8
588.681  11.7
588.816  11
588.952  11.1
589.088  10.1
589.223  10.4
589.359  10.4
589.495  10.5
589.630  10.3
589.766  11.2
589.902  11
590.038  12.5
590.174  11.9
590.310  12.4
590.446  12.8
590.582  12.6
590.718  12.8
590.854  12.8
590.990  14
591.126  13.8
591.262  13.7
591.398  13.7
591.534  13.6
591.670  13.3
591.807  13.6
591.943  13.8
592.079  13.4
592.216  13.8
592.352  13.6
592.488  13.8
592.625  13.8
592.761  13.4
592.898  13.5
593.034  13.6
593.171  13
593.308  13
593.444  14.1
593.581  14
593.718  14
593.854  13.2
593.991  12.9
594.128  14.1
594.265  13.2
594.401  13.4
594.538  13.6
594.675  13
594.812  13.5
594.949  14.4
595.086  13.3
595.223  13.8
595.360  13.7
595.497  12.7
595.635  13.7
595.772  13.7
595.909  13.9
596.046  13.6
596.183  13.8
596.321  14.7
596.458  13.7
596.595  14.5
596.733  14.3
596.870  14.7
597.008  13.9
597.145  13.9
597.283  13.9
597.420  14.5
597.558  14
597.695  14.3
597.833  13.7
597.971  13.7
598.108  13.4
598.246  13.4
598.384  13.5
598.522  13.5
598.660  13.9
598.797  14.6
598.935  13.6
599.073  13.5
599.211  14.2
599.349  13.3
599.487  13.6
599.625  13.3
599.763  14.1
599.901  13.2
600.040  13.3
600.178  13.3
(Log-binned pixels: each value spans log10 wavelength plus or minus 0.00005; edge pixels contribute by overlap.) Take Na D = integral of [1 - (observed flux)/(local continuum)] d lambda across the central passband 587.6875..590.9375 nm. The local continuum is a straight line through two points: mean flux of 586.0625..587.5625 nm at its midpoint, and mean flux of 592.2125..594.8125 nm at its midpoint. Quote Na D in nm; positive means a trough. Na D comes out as 0.44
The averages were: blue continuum 14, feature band 12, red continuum 13.5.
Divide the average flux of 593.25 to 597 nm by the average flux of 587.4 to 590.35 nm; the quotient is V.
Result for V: 1.15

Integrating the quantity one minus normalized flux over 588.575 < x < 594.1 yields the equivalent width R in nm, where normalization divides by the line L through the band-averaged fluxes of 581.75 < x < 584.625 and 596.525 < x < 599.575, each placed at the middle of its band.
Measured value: 0.56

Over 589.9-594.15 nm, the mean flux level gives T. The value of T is 13.3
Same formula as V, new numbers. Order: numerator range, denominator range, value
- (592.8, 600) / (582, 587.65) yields 0.97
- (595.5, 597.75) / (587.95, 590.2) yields 1.22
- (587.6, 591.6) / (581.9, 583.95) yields 0.85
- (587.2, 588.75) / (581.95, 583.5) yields 0.90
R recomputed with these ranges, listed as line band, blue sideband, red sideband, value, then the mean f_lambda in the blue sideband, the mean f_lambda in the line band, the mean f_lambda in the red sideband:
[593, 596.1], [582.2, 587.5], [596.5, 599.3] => 0.10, 14.1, 13.5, 13.9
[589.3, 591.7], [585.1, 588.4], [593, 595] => 0.21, 13.7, 12.4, 13.5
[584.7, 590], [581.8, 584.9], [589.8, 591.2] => 0.20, 14.5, 13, 12.6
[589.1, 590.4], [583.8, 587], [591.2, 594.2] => 0.25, 14.1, 11.2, 13.6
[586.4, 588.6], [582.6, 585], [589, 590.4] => -0.23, 14.4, 13.6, 11.1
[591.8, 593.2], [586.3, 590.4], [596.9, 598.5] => -0.05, 12.5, 13.6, 13.8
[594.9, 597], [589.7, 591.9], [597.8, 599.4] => -0.07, 12.9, 13.9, 13.7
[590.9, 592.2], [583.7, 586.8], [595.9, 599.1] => 0.03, 14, 13.6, 13.9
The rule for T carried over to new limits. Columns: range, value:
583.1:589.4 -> 13.5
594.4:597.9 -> 13.9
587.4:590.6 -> 12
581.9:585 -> 14.5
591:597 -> 13.7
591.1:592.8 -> 13.6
